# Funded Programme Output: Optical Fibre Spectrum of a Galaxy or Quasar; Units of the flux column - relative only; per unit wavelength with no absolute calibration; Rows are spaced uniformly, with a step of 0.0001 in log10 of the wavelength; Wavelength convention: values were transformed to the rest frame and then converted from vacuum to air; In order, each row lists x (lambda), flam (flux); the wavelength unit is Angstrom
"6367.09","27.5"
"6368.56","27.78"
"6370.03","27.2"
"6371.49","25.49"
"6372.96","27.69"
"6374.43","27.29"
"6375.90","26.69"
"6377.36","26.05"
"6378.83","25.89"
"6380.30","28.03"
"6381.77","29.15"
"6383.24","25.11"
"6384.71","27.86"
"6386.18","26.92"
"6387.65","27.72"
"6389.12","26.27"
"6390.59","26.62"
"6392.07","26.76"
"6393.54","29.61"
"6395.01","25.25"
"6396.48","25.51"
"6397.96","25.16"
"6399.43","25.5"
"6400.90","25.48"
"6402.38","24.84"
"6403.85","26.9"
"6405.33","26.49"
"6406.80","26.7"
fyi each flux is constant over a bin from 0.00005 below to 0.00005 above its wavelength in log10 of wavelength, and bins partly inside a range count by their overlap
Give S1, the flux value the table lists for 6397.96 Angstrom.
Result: 25.16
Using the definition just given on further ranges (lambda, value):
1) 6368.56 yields 27.78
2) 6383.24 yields 25.11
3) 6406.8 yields 26.7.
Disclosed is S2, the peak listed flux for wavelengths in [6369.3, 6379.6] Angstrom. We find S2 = 27.69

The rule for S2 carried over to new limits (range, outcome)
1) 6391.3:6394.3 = 29.61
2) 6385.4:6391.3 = 27.72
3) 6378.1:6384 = 29.15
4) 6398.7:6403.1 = 25.5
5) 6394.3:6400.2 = 25.51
